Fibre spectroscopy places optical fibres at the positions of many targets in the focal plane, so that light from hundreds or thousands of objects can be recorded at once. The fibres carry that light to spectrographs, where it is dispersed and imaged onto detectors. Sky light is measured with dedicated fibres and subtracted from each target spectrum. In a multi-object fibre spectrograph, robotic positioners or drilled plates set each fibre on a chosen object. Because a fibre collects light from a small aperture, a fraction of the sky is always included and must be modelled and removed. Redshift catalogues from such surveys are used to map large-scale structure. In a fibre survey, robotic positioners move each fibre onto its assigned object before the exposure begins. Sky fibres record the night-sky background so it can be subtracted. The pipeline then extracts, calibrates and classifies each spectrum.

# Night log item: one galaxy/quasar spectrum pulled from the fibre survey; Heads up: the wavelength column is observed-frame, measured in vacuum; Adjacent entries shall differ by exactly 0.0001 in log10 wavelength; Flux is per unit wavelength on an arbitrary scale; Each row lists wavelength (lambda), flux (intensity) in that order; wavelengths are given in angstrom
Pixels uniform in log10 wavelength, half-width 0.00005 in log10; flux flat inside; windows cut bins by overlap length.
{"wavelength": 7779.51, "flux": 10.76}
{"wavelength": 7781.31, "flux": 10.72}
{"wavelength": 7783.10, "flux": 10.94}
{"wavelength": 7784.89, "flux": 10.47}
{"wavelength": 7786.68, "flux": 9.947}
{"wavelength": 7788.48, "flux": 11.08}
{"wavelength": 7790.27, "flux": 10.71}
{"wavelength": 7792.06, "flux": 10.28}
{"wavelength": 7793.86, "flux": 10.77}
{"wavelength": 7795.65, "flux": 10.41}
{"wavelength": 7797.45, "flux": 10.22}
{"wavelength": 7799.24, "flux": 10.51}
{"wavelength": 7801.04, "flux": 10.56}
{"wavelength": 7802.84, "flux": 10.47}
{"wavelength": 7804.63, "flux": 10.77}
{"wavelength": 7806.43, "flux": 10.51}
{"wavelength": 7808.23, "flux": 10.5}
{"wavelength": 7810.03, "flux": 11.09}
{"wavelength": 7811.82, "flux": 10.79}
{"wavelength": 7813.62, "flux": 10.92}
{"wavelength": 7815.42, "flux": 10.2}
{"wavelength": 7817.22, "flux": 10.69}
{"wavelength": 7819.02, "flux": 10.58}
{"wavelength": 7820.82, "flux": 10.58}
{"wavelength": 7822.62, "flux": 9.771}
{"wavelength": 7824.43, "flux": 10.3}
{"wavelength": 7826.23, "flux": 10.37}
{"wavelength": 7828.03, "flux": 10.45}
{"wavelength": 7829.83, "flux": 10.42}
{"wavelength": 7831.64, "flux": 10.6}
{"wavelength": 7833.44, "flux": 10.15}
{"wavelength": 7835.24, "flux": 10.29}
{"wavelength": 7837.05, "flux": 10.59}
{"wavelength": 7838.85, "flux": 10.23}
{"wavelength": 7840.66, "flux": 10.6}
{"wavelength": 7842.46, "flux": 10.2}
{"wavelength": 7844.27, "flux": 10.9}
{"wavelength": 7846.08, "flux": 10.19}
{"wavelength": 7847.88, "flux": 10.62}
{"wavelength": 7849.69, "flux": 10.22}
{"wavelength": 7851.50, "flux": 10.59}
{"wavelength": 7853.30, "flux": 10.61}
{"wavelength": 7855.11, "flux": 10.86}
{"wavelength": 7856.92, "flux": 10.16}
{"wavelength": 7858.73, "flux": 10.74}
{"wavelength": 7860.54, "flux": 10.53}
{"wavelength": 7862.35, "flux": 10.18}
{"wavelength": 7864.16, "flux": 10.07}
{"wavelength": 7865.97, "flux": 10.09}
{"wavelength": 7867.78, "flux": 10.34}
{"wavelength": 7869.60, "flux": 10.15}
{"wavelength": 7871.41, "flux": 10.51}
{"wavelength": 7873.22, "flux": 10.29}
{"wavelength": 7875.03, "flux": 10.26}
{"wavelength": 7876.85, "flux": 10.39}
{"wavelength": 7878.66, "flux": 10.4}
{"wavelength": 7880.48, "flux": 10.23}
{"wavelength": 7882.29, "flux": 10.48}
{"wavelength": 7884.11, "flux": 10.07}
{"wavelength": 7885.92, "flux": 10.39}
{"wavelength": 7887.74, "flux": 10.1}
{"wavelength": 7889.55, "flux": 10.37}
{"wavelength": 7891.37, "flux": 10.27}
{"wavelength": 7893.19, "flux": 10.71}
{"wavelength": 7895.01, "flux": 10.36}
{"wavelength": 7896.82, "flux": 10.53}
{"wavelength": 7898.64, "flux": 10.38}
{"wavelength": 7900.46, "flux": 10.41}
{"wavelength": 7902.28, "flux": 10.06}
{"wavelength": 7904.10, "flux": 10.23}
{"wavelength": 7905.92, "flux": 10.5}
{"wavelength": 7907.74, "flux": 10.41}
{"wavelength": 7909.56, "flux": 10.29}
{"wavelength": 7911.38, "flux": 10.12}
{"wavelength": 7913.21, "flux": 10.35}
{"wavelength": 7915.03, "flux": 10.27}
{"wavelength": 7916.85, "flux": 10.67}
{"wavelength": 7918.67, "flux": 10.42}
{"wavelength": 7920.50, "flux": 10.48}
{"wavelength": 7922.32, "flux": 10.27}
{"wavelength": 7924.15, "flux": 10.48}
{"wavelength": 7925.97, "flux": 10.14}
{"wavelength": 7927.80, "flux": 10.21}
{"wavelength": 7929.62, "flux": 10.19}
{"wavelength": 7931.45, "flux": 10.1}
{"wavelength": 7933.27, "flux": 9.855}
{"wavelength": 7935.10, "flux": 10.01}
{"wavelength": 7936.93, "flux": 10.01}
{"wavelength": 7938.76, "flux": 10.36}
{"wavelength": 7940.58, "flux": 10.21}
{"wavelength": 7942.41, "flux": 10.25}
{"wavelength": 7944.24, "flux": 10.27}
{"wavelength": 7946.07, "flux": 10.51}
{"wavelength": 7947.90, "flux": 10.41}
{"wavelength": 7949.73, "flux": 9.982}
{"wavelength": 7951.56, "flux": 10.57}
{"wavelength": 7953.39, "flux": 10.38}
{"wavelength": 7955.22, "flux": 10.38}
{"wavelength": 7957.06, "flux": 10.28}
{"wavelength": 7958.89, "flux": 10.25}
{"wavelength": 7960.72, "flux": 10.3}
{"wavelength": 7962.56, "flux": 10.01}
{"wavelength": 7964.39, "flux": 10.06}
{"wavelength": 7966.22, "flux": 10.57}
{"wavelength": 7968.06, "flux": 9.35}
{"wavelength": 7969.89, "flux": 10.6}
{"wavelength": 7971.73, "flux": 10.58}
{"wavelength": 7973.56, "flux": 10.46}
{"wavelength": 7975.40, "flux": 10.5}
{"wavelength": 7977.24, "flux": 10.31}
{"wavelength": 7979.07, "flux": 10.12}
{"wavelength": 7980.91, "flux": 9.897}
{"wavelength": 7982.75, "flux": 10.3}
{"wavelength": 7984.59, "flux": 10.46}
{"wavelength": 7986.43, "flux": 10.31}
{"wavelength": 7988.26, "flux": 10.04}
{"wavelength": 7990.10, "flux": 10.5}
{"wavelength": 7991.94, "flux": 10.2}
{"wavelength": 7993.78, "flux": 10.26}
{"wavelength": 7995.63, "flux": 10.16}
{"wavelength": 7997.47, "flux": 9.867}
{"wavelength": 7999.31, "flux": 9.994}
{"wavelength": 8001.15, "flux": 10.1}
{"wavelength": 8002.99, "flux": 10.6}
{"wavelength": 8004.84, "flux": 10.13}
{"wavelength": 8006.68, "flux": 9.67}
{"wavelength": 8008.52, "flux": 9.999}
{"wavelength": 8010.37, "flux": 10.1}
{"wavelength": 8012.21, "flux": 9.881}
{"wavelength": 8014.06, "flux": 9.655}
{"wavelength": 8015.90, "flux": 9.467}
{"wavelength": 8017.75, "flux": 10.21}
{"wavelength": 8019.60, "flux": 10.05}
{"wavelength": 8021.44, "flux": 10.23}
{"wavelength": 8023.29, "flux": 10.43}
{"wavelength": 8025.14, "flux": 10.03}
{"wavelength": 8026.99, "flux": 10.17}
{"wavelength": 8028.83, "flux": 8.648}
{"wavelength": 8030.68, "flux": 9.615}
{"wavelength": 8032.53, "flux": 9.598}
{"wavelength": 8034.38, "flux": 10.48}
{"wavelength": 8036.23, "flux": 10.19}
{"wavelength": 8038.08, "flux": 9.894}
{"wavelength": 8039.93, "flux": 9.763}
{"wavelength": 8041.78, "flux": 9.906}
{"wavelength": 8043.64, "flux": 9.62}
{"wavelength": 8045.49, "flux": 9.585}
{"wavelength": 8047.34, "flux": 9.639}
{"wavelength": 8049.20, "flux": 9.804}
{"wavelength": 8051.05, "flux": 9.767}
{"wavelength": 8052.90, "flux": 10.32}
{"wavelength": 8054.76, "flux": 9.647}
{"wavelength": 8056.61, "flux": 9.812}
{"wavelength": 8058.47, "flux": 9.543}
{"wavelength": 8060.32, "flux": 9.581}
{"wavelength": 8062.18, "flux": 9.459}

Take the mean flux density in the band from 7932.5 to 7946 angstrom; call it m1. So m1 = 10.2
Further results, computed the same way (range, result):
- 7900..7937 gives 10.3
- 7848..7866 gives 10.4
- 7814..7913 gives 10.4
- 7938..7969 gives 10.2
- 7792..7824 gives 10.5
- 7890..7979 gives 10.3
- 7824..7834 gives 10.4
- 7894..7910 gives 10.4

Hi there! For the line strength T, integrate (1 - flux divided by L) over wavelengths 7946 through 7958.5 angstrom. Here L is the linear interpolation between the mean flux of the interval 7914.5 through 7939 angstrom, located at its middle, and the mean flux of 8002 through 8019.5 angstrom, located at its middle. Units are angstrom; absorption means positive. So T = -0.2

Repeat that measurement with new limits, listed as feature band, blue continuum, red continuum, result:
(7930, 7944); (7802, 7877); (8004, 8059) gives 0.04 angstrom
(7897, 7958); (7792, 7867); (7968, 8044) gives -0.26 angstrom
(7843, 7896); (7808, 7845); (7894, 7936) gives 0.06 angstrom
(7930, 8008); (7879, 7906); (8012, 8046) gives -1.12 angstrom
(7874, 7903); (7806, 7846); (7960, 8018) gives 0.03 angstrom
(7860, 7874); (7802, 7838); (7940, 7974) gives 0.22 angstrom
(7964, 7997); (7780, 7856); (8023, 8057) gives -0.81 angstrom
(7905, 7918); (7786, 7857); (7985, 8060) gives -0.15 angstrom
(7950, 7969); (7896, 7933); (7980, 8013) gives 0.02 angstrom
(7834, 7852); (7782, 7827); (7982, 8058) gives 0.01 angstrom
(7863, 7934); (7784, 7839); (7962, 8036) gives 0.02 angstrom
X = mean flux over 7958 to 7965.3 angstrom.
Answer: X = 10.2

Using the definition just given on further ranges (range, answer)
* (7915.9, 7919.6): 10.5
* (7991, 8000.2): 10.1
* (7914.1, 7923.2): 10.4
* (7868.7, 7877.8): 10.3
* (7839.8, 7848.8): 10.5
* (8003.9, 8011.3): 9.97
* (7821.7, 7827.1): 10.1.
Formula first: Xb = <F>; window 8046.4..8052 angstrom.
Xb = 9.75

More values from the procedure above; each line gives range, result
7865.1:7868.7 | 10.2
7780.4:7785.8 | 10.7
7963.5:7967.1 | 10.3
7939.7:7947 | 10.3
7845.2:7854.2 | 10.5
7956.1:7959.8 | 10.3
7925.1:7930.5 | 10.2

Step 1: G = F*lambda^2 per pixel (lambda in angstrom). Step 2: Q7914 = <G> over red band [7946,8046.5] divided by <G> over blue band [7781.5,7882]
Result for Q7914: 1.0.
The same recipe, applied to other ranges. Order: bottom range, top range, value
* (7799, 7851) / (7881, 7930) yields 1.01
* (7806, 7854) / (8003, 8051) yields 0.99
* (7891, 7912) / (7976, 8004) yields 1.01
